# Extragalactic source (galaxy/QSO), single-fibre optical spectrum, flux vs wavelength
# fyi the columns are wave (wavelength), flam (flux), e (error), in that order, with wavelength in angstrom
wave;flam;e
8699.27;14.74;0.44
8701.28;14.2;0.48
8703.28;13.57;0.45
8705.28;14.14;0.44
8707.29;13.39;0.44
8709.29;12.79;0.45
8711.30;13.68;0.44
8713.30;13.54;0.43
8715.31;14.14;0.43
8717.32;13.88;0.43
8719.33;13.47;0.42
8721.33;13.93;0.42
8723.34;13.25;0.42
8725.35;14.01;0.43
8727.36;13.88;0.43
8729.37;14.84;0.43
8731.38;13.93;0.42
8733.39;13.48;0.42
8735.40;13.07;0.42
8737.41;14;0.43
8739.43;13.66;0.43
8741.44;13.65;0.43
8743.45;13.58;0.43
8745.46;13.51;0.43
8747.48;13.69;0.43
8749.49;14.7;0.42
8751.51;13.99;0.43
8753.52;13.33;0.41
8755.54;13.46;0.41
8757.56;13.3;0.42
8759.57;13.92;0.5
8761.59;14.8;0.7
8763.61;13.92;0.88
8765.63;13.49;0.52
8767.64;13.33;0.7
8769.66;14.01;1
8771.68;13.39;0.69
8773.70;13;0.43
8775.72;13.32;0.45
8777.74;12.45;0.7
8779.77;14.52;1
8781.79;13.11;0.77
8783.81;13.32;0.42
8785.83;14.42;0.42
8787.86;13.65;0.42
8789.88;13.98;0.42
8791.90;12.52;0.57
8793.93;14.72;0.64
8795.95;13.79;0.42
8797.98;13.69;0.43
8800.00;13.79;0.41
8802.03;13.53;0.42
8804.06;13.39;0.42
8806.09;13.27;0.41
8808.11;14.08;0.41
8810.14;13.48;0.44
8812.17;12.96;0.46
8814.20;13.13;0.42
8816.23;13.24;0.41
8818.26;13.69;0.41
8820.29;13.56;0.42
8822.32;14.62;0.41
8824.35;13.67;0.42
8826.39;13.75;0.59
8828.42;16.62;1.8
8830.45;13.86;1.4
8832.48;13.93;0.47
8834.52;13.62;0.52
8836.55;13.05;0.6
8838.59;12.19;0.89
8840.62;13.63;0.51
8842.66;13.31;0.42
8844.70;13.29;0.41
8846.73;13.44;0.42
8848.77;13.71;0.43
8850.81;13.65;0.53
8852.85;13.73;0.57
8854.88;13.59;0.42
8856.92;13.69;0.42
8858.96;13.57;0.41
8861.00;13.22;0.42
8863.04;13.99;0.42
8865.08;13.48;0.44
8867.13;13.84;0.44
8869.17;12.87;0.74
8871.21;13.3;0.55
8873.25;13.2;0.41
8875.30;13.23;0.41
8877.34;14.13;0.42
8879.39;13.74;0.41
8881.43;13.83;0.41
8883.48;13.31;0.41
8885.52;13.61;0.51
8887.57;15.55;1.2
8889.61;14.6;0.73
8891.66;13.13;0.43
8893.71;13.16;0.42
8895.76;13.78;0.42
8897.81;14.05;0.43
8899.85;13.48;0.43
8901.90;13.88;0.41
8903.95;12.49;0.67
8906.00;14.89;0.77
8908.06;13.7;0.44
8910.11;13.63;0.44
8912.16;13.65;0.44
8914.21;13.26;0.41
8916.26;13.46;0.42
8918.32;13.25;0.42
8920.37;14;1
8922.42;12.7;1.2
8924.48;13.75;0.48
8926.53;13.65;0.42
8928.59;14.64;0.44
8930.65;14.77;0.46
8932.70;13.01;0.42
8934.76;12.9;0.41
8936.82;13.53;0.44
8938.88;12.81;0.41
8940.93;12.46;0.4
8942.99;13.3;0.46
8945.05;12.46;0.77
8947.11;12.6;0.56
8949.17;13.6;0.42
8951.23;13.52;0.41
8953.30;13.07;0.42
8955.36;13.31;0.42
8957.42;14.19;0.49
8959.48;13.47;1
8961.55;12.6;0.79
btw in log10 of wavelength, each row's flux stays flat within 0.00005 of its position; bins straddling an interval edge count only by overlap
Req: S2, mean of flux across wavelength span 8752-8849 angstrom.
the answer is 13.6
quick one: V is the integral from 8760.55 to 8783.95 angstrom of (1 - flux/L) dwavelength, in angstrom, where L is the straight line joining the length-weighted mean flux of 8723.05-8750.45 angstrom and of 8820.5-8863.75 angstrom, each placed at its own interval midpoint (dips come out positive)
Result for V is 0.37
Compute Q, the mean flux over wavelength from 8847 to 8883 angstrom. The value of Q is 13.6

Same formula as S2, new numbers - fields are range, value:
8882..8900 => 13.9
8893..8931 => 13.7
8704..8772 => 13.7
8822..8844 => 13.8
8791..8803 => 13.7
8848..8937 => 13.7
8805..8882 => 13.6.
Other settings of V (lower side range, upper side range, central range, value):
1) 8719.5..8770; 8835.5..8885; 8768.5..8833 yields -0.4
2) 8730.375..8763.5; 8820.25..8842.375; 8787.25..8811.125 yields 0.3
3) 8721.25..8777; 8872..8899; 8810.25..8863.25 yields 0.5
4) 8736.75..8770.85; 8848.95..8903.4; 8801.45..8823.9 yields 0.3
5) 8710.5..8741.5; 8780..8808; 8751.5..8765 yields -0.1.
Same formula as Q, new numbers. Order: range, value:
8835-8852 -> 13.3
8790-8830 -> 13.8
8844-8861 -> 13.6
